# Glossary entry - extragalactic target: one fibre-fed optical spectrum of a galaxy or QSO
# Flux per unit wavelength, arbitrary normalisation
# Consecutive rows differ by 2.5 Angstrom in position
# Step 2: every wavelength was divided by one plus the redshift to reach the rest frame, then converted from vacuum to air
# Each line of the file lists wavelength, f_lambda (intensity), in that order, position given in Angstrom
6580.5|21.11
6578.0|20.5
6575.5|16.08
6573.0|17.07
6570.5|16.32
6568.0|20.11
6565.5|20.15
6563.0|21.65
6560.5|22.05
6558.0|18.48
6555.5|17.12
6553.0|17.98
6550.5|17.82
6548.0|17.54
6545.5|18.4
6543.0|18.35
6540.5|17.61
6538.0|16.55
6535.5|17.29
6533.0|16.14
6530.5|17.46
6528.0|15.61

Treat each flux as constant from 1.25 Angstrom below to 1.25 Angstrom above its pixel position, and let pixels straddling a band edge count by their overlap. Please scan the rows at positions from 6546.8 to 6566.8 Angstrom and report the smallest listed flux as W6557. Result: 17.12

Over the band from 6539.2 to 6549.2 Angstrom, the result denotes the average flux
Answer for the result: 18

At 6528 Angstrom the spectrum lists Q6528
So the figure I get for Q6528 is 15.61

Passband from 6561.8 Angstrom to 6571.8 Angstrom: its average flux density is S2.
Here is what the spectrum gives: 19.5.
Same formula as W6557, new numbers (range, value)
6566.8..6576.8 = 16.08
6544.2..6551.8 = 17.54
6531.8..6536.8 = 16.14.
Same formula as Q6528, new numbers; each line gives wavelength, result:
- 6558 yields 18.48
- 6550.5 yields 17.82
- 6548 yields 17.54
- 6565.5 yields 20.15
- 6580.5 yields 21.11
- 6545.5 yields 18.4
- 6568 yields 20.11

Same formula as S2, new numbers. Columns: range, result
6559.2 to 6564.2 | 21.8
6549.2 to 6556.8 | 17.6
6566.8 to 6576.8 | 17.4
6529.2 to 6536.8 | 17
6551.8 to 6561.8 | 18.9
